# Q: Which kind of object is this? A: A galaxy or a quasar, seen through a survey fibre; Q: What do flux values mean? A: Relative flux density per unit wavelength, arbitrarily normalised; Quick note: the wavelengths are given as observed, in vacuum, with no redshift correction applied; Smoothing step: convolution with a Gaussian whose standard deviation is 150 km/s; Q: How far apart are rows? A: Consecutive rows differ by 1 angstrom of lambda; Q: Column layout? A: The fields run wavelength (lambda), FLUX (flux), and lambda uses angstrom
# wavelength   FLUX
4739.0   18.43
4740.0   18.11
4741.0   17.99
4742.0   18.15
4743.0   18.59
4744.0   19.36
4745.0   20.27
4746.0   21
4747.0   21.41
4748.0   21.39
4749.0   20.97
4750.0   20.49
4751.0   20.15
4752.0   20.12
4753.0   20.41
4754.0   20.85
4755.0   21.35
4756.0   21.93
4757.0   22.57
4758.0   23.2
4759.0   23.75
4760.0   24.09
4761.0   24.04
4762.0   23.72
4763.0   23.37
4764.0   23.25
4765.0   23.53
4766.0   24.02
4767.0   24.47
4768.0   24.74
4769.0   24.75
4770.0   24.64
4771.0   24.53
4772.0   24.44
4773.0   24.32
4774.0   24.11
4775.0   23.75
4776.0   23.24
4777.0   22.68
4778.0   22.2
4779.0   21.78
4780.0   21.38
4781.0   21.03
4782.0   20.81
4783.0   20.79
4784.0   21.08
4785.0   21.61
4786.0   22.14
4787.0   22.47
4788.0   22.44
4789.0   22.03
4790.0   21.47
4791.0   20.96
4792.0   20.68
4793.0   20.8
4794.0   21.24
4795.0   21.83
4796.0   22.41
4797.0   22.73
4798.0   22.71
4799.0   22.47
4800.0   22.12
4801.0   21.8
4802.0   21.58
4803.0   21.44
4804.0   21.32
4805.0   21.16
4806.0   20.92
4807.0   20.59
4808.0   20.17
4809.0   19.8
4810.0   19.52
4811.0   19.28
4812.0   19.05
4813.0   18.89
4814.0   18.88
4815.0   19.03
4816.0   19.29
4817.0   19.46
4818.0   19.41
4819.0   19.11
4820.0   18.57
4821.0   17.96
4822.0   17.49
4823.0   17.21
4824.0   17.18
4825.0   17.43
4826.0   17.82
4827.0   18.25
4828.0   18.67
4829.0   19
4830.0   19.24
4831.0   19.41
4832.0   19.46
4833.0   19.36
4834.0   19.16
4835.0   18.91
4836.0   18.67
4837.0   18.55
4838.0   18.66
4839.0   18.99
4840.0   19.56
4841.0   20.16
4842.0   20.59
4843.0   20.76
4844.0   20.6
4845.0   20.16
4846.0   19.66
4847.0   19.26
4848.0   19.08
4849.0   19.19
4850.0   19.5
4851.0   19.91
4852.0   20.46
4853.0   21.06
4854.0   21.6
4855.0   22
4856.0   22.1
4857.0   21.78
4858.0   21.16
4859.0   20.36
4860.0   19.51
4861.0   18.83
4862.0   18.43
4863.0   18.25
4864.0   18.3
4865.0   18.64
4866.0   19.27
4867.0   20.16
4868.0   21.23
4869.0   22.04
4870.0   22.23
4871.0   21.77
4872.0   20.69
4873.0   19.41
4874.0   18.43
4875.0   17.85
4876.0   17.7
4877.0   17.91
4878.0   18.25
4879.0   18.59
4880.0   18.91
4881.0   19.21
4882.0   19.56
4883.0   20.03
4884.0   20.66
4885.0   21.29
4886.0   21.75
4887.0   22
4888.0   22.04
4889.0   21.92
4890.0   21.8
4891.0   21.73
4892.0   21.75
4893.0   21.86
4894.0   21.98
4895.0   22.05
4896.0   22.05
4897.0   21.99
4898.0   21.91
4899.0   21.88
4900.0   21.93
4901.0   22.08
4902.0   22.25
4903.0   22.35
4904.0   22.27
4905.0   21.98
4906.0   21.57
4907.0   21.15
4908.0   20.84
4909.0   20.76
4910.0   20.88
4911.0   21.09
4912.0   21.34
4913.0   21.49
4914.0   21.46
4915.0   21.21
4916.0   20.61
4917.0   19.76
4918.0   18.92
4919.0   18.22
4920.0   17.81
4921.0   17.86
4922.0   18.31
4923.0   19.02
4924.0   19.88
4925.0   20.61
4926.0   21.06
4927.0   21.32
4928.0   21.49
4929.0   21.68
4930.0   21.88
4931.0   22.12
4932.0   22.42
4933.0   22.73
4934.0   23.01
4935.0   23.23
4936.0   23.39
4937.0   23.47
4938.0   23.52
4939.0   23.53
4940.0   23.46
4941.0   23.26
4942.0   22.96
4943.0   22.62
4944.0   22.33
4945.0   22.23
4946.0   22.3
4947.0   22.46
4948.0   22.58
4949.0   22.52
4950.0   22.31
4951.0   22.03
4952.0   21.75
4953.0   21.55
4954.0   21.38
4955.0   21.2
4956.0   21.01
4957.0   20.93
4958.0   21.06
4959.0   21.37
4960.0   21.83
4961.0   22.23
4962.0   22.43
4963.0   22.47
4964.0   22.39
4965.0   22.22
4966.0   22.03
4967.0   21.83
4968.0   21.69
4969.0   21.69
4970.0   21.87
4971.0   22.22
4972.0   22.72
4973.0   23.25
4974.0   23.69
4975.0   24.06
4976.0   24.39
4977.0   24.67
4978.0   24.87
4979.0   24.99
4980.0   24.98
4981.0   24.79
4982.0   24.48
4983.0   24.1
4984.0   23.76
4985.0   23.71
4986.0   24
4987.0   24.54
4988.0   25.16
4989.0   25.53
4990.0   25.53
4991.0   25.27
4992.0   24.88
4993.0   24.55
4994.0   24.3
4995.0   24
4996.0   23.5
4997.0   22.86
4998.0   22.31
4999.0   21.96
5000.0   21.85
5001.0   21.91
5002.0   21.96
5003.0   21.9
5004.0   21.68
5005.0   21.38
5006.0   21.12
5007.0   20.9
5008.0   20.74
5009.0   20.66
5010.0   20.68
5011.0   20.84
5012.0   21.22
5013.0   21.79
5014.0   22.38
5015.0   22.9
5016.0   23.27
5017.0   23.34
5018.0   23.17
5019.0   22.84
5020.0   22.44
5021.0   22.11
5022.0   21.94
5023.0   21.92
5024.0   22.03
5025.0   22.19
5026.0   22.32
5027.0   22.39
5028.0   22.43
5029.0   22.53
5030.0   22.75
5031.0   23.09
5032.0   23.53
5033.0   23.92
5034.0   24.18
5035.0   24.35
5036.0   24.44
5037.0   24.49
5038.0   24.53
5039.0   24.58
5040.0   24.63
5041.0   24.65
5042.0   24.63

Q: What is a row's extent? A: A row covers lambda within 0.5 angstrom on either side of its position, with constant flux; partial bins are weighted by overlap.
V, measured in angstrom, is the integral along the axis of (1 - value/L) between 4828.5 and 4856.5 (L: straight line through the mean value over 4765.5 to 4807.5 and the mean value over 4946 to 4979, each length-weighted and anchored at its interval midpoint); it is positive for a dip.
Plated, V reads 3.2 angstrom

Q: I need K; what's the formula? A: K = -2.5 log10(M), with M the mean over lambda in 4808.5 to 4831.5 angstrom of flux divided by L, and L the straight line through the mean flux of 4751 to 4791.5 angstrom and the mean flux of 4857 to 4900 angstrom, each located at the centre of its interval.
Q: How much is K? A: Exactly 0.16 mag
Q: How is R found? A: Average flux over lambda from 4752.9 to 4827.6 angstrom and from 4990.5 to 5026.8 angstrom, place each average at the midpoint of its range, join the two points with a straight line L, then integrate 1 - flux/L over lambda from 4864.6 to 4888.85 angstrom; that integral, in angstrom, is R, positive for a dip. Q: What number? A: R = 2.0 angstrom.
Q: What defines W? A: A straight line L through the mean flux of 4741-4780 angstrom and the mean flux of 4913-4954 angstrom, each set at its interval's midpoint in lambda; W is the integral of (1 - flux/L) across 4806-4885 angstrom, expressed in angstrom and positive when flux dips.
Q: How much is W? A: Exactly 8.9 angstrom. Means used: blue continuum 22.3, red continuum 21.6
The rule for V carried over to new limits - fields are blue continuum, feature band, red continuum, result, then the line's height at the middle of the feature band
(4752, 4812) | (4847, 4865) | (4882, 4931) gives 1.26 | 21.5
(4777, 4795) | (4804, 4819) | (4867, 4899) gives 1.11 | 21.3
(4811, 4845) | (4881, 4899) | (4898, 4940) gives -0.82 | 20.6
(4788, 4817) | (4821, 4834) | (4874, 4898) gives 1.49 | 20.8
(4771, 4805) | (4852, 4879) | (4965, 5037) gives 2.98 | 22.4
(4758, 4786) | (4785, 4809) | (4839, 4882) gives 0.70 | 22.2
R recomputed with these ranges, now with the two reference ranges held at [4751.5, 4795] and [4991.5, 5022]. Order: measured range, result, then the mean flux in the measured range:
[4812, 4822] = 1.61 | 18.9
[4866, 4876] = 0.99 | 20.2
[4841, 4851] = 1.16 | 19.9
